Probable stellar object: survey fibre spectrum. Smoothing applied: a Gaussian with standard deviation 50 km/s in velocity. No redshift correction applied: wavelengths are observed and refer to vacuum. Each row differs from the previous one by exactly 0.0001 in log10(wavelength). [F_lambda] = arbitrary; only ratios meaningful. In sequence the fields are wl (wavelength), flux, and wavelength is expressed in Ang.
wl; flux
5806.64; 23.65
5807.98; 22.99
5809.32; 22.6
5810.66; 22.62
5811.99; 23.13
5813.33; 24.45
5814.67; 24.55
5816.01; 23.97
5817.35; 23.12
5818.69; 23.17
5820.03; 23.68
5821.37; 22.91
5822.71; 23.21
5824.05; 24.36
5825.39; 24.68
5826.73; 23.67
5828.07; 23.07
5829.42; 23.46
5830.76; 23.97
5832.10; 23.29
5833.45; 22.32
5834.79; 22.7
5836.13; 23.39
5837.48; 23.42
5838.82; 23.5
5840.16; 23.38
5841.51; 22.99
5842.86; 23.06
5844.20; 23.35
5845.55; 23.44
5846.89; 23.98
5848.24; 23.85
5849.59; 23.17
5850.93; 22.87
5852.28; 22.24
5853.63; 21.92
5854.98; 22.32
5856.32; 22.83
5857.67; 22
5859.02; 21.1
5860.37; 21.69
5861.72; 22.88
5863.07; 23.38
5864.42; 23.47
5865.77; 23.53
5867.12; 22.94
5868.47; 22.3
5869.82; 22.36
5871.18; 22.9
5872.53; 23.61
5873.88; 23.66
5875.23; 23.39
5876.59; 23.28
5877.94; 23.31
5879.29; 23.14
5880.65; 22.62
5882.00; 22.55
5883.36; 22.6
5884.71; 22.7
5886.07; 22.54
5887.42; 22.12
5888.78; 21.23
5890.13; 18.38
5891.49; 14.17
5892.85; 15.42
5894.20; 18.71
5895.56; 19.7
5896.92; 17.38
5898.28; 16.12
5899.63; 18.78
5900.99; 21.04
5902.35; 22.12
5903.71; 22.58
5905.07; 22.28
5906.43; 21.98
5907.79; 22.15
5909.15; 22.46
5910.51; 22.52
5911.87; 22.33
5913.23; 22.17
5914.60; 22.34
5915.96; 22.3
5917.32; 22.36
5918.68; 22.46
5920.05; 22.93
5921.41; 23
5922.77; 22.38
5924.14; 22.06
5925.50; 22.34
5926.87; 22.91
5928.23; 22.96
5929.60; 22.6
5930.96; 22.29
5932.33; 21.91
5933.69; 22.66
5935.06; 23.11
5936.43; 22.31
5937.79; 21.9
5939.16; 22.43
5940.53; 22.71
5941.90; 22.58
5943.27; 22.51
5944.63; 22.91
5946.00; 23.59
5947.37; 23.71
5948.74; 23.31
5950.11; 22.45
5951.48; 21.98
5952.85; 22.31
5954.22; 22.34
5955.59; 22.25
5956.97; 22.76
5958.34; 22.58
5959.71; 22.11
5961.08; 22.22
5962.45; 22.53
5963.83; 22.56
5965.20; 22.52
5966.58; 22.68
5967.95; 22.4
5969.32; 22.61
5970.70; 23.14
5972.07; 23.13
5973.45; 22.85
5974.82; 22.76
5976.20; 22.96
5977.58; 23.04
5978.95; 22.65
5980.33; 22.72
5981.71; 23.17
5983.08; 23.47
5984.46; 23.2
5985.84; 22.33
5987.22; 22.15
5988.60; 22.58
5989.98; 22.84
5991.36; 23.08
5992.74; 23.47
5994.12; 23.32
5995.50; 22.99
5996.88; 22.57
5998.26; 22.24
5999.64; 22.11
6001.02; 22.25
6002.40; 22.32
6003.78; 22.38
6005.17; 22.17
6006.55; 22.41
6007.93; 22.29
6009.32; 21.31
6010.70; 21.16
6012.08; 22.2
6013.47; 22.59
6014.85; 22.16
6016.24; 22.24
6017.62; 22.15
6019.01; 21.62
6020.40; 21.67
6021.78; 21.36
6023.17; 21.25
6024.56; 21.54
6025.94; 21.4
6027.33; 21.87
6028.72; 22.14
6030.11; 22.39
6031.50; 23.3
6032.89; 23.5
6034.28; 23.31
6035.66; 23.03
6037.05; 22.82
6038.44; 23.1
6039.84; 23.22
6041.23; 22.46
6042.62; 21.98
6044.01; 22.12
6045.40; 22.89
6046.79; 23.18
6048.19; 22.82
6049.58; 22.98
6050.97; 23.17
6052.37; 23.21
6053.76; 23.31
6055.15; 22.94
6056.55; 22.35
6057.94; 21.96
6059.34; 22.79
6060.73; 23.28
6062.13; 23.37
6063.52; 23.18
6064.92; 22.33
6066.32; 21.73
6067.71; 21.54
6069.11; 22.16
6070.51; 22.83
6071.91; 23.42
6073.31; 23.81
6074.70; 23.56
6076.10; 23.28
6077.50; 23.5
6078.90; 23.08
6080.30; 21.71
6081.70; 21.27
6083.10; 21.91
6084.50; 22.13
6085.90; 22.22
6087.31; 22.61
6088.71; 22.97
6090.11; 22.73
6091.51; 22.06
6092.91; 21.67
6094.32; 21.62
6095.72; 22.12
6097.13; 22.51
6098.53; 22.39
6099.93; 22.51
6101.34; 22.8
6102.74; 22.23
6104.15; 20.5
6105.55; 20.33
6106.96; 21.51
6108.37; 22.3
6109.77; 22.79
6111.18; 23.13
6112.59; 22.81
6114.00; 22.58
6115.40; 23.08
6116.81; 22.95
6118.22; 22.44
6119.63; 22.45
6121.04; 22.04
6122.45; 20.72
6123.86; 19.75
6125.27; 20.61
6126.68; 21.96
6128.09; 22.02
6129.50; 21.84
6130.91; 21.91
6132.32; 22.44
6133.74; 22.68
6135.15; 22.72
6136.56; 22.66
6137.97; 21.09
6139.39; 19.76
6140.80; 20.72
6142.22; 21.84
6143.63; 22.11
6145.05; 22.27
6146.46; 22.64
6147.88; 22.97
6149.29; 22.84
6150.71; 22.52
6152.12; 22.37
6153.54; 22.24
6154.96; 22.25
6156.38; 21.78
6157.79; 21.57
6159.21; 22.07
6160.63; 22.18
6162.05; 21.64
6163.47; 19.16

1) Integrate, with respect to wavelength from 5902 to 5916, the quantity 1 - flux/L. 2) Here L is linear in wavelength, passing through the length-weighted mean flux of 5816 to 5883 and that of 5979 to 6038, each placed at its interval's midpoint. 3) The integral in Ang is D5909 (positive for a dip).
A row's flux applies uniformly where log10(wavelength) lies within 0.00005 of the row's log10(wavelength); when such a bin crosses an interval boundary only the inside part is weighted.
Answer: 0.3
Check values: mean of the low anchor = 23.1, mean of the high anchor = 22.4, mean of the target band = 22.3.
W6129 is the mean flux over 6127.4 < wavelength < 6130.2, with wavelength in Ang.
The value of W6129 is 21.9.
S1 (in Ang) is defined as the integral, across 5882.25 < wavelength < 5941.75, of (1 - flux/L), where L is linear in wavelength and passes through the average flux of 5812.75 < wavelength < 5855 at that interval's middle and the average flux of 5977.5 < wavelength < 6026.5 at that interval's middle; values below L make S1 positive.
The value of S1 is 3.7 Ang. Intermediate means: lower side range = 23.4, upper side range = 22.3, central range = 21.4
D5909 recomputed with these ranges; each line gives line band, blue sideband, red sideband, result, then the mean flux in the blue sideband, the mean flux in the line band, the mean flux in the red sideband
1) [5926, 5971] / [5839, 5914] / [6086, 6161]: -1.3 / 21.9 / 22.6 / 22.1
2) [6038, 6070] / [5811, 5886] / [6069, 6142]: -0.5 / 23.1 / 22.7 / 22.2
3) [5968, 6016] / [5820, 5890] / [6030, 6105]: 0.3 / 23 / 22.6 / 22.6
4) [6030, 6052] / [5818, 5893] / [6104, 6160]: -0.7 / 22.7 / 22.9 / 22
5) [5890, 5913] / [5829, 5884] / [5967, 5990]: 3.0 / 23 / 20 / 22.8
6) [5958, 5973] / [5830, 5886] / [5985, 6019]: 0.0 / 23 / 22.6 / 22.4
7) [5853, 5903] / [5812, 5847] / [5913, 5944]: 3.4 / 23.5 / 21.5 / 22.5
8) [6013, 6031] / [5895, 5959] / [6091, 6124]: 0.2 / 22.1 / 21.9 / 22.1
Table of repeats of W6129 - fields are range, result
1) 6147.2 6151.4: 22.8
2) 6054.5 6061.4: 22.7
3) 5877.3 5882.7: 22.9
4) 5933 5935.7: 22.9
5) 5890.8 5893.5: 14.8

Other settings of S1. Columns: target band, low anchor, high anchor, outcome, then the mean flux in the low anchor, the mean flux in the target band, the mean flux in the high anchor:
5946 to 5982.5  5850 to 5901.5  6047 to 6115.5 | -1.3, 21.5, 22.7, 22.5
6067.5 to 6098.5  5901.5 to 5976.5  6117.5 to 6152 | -0.6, 22.5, 22.5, 21.9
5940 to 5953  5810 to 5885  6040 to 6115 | 0.0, 23.1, 22.8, 22.5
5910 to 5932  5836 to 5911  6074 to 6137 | -0.5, 22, 22.5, 22.2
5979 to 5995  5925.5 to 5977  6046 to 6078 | -0.1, 22.6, 22.9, 22.9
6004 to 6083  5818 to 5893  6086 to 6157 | -0.9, 22.7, 22.5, 22.1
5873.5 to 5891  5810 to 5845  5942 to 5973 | 0.6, 23.4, 22.3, 22.7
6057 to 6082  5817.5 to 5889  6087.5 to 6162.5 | -0.5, 23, 22.7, 22.1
